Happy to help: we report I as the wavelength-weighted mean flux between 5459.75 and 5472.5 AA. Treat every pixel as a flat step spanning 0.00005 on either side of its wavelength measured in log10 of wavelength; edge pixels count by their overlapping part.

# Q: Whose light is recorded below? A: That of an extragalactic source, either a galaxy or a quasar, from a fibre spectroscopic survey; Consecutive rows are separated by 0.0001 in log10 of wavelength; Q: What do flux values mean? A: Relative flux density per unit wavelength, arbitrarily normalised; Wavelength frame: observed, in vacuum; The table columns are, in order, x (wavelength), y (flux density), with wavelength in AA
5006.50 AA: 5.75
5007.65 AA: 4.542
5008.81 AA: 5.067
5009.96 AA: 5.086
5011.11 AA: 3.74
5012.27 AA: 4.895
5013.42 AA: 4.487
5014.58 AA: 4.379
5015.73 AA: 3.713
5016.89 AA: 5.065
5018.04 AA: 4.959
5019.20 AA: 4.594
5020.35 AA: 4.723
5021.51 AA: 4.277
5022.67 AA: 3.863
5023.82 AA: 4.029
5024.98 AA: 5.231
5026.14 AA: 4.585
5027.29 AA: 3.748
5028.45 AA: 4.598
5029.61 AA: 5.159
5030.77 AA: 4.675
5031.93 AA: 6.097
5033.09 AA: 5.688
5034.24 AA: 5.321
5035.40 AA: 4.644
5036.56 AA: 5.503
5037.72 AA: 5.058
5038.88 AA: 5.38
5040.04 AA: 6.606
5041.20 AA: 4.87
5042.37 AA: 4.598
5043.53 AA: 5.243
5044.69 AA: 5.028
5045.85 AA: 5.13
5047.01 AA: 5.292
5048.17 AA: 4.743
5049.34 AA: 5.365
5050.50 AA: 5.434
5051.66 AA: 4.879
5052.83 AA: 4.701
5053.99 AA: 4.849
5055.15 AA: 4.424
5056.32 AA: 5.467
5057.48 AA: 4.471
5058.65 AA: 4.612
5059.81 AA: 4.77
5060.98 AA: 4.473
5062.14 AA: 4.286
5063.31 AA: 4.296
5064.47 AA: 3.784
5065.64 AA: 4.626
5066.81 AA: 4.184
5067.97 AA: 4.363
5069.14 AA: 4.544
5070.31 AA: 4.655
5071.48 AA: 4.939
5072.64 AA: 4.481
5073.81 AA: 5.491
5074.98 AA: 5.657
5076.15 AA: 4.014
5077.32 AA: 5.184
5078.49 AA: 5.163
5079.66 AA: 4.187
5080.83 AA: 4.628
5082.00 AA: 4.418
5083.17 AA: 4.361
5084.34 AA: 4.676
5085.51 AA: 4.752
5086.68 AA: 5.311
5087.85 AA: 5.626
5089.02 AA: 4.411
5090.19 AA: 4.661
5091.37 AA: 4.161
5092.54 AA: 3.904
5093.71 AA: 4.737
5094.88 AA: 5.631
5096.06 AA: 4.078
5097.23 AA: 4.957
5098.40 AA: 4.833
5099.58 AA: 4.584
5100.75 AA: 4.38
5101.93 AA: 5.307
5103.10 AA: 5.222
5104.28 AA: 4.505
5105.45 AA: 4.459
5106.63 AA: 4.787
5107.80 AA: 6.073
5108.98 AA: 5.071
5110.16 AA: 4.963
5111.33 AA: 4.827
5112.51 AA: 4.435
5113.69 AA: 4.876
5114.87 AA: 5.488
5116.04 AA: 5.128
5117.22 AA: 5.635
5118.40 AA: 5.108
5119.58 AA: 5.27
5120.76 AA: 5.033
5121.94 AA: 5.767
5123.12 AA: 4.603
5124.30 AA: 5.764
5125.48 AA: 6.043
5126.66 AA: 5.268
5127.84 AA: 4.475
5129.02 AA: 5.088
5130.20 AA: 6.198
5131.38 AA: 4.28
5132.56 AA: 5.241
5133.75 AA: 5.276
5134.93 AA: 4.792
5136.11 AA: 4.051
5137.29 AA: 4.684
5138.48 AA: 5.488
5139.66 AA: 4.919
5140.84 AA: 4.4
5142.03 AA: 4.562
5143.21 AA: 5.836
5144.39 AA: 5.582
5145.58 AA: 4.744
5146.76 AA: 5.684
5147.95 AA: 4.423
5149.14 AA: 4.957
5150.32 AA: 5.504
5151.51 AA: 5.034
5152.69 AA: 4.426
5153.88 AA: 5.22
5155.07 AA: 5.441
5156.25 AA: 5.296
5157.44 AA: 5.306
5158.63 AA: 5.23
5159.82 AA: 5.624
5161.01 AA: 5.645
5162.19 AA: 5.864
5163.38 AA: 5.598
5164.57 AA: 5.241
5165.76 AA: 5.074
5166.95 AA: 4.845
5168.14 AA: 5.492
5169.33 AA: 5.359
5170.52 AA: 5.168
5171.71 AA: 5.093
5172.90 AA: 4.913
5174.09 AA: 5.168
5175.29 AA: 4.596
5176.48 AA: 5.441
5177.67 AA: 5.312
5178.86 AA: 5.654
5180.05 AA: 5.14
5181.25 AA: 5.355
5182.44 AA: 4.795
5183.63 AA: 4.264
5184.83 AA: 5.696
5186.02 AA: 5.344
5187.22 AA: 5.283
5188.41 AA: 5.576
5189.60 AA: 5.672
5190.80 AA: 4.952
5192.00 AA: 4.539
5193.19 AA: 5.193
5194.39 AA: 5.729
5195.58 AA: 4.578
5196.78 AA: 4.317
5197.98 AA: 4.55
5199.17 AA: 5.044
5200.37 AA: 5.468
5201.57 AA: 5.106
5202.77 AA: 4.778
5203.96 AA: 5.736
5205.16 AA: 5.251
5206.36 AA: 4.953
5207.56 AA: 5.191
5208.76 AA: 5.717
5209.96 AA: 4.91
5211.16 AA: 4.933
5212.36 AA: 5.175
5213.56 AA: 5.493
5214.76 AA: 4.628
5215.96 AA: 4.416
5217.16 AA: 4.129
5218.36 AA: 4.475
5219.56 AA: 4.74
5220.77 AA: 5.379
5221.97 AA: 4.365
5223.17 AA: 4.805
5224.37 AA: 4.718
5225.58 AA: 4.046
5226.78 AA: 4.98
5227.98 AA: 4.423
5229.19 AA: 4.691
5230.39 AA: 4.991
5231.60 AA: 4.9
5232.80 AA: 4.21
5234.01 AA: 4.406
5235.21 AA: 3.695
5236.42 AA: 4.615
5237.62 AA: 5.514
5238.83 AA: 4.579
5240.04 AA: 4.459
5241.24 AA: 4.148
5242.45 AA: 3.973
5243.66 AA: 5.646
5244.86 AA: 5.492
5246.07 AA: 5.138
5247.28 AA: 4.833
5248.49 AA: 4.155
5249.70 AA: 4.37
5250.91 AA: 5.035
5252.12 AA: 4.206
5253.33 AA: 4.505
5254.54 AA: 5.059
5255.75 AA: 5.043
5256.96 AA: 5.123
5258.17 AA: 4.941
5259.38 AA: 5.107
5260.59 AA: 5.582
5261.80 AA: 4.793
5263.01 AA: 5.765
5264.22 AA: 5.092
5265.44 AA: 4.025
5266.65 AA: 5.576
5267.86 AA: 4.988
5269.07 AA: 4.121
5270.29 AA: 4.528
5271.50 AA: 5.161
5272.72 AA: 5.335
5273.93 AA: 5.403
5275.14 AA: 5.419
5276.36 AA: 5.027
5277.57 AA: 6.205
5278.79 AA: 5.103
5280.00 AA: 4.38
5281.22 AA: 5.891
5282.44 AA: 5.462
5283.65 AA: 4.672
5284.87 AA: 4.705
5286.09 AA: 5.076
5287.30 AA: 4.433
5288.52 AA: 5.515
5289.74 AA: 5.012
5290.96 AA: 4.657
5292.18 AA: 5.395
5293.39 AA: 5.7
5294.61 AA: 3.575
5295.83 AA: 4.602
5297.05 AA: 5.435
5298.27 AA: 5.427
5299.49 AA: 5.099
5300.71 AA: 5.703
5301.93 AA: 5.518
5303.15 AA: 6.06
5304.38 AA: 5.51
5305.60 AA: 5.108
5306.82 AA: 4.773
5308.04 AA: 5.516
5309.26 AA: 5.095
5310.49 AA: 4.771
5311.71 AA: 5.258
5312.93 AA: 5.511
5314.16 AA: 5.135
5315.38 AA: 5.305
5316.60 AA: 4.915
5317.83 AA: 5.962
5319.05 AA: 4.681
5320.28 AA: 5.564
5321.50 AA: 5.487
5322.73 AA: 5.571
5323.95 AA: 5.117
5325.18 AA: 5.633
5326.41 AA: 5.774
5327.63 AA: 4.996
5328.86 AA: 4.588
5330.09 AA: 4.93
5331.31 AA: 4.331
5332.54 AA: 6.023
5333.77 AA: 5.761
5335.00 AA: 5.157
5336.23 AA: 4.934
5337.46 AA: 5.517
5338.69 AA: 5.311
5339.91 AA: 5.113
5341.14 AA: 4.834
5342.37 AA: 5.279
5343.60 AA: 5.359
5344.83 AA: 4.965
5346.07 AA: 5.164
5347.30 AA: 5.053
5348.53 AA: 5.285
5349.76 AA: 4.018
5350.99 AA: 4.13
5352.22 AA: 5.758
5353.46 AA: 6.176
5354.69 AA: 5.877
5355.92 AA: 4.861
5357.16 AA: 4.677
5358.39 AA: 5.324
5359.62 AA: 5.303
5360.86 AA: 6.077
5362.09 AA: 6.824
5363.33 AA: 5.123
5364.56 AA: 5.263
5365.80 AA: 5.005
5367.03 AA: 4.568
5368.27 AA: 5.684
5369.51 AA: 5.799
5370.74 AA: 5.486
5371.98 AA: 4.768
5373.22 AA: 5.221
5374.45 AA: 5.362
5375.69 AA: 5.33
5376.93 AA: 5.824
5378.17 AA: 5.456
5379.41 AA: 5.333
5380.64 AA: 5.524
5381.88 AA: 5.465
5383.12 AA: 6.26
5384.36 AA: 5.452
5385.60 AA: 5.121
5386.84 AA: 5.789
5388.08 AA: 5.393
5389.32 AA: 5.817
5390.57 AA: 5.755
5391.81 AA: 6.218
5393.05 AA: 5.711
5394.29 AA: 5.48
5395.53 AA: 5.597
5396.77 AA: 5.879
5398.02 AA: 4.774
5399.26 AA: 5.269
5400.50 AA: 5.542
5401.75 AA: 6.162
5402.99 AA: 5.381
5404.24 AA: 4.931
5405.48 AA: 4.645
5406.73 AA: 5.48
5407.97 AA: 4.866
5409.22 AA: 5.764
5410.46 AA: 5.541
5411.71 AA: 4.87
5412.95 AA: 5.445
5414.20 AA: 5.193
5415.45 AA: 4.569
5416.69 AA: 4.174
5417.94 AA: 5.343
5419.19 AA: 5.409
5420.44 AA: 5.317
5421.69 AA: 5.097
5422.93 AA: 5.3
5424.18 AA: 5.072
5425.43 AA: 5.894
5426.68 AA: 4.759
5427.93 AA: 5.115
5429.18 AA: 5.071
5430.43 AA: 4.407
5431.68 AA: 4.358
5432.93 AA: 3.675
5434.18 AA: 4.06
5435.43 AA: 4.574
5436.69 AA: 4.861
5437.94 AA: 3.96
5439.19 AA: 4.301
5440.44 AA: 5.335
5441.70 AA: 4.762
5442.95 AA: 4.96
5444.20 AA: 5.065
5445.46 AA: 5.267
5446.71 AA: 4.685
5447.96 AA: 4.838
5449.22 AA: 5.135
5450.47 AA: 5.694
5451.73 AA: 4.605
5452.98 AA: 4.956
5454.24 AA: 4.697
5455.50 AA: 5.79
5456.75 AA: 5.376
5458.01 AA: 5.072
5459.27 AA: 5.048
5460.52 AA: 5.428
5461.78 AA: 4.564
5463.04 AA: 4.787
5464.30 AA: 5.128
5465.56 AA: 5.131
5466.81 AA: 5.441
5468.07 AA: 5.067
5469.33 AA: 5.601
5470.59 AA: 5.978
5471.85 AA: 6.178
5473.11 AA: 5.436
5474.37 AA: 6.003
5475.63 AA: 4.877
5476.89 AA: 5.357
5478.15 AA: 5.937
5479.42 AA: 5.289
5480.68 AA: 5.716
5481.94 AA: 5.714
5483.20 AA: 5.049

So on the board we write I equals 5.33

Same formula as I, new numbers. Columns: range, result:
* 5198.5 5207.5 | 5.19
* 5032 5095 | 4.85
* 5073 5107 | 4.76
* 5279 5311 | 5.12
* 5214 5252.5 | 4.64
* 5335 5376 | 5.25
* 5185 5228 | 4.98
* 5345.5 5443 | 5.22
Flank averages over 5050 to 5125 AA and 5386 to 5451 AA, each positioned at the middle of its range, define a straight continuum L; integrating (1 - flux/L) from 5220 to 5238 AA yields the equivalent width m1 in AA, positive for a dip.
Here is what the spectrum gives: 1.1 AA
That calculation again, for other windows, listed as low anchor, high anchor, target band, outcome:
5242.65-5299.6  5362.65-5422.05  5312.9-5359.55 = -0.1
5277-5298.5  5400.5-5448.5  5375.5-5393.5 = -2.3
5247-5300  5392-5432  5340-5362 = -0.4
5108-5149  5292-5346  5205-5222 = 0.8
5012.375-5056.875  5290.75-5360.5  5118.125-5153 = -0.5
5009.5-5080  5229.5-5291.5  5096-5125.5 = -1.3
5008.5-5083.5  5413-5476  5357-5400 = -4.3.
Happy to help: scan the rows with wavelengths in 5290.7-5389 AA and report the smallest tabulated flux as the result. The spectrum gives 3.575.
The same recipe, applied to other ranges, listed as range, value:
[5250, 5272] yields 4.025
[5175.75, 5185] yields 4.264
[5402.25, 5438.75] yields 3.675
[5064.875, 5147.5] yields 3.904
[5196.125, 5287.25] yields 3.695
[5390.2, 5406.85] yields 4.645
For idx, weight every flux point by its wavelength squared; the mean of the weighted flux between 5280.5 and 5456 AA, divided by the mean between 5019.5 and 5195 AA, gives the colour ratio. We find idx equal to 1.15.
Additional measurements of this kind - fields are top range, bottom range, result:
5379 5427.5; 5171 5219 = 1.15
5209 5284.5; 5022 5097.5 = 1.09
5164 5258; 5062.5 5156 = 1.04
